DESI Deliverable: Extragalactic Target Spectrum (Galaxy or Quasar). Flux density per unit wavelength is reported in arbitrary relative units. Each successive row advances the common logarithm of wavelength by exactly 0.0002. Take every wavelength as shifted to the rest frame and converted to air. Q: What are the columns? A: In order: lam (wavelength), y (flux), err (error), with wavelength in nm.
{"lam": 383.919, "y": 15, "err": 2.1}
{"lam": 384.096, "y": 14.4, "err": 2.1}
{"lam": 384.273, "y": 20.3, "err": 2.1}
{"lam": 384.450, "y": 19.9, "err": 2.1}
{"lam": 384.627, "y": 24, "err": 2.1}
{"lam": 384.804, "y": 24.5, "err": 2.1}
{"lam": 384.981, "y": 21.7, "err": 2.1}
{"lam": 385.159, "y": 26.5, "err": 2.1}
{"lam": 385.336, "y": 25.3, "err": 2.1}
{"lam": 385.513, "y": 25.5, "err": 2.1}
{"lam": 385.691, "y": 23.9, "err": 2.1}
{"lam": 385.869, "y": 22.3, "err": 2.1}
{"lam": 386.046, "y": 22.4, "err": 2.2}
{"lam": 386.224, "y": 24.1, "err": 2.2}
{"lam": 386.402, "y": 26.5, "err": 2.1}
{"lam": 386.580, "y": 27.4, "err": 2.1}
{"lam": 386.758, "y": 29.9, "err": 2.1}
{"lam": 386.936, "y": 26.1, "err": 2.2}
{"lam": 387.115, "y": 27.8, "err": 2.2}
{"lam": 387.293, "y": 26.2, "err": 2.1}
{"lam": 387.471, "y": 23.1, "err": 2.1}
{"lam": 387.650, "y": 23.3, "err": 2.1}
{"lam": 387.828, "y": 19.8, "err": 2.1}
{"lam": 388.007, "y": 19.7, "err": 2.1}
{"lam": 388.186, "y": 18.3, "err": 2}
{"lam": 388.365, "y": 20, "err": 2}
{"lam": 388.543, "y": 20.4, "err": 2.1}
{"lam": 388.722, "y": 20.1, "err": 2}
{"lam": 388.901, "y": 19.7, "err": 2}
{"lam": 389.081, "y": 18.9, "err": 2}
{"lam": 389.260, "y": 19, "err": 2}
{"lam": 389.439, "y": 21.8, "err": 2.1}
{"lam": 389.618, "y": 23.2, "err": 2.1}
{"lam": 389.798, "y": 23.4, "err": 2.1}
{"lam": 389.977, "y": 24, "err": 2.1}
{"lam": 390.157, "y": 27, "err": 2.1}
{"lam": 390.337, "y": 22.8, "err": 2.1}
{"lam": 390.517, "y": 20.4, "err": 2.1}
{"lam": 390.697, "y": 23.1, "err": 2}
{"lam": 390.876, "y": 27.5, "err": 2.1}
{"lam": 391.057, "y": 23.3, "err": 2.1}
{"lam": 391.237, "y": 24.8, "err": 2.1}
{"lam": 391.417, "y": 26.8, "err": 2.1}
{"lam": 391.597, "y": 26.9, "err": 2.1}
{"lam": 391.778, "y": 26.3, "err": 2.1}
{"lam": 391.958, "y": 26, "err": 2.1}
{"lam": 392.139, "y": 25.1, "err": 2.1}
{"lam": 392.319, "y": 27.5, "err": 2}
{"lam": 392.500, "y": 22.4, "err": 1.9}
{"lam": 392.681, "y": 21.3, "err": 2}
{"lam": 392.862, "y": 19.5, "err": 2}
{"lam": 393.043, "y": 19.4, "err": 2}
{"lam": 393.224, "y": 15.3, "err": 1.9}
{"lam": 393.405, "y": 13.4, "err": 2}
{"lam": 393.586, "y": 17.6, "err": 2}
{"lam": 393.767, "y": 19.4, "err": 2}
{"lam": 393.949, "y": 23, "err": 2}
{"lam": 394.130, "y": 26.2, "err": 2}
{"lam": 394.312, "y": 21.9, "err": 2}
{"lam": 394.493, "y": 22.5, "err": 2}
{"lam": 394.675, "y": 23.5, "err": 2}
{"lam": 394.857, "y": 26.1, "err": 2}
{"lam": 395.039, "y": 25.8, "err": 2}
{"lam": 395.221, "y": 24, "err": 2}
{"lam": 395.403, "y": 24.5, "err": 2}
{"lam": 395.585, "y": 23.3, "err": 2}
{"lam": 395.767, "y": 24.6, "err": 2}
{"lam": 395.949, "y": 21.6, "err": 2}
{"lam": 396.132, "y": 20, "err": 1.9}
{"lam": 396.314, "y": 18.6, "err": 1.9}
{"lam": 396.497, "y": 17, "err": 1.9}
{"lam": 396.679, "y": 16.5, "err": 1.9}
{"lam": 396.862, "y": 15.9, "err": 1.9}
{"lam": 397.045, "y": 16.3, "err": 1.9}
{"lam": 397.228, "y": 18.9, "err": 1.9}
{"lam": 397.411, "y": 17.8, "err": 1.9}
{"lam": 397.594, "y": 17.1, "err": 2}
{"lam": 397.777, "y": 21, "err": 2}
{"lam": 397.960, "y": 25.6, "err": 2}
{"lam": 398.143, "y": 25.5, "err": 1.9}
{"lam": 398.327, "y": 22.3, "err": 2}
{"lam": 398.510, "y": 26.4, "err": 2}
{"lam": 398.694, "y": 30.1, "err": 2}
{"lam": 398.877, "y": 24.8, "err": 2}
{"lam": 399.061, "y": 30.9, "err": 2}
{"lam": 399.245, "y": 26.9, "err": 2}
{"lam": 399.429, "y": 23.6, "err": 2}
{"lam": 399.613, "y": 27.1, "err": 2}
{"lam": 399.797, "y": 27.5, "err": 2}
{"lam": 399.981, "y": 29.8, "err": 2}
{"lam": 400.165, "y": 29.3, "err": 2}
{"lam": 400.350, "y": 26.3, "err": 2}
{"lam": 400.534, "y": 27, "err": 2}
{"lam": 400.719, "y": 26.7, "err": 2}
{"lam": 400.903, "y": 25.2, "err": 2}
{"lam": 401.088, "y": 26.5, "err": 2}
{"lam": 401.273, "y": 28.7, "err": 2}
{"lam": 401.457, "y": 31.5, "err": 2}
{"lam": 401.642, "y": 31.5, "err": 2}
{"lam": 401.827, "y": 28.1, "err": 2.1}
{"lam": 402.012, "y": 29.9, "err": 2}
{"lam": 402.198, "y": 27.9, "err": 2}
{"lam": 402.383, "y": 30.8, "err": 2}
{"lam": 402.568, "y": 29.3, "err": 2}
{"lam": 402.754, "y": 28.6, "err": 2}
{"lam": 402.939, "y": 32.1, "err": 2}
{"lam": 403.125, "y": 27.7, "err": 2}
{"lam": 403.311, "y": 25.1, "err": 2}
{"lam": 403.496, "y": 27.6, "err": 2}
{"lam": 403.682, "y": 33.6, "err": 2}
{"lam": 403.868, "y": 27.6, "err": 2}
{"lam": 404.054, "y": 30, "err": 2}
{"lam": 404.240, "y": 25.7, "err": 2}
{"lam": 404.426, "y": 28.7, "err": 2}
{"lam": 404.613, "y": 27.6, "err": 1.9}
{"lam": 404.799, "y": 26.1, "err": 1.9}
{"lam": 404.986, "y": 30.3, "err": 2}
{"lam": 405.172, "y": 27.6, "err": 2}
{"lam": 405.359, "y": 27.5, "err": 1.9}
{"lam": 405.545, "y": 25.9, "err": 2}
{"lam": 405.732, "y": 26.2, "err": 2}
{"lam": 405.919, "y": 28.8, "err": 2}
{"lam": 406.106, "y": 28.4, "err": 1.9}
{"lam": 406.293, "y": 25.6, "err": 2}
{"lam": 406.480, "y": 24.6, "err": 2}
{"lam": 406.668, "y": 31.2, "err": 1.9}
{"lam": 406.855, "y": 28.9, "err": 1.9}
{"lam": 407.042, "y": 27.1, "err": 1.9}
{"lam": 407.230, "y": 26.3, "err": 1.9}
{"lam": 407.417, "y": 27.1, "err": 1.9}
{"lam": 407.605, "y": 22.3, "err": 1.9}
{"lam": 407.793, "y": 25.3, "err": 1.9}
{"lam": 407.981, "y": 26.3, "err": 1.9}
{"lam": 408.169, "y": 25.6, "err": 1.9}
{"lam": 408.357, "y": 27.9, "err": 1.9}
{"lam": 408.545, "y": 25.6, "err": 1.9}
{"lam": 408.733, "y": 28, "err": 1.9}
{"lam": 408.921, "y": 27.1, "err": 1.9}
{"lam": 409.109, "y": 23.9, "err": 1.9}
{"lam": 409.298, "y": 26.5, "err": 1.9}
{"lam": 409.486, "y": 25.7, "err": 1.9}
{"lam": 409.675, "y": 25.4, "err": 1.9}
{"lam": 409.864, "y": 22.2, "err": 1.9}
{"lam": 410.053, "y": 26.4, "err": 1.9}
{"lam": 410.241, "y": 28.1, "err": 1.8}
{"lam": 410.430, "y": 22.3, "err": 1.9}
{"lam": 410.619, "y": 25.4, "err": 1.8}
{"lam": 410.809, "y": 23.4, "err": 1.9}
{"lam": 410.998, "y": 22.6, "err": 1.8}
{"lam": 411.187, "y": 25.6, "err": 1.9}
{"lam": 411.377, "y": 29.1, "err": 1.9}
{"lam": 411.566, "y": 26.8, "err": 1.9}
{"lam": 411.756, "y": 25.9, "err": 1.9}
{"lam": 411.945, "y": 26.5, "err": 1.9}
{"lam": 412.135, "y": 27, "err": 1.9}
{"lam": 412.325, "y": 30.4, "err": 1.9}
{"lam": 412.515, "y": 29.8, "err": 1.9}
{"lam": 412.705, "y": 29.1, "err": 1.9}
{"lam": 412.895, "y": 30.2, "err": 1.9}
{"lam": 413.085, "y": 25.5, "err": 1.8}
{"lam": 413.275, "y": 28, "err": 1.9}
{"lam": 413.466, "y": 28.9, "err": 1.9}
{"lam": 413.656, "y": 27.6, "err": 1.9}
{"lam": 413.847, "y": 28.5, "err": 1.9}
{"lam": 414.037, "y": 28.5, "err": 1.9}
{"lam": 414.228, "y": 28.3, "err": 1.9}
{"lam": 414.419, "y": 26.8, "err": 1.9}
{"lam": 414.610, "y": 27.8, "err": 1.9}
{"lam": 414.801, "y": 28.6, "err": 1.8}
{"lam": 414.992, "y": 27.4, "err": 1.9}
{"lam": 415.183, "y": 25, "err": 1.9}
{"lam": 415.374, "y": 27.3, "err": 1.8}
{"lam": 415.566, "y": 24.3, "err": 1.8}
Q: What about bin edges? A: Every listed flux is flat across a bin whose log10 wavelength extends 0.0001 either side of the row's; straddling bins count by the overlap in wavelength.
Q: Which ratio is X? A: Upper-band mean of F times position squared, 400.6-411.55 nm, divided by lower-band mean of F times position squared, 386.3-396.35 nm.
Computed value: 1.3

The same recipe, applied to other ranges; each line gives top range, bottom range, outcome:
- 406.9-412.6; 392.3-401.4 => 1.20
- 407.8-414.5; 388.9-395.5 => 1.29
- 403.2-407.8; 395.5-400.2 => 1.24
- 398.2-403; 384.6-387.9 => 1.21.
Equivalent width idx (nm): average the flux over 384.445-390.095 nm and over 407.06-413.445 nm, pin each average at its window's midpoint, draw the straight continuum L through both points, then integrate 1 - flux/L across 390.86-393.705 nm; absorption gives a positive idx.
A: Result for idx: 0.15 nm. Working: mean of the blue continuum 23.1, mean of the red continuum 26.3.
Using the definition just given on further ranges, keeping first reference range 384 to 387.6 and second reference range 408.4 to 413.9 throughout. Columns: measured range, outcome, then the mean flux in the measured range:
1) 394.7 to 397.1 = 0.37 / 21.2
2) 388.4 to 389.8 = 0.22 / 20.6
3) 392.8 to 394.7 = 0.37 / 20.1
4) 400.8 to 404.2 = -0.42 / 28.9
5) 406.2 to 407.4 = -0.05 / 27.3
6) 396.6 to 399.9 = 0.29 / 23.1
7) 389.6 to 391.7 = 0.01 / 24.5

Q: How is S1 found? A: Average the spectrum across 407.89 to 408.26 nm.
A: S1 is 25.9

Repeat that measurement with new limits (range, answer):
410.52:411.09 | 23.8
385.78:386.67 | 24.6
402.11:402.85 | 29.2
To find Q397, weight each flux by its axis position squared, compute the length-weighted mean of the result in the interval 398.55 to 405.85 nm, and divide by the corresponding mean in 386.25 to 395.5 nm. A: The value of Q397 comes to 1.30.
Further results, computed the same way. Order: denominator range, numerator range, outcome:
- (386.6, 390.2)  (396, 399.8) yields 1.03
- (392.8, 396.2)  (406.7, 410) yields 1.29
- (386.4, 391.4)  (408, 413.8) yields 1.28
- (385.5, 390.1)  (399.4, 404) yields 1.33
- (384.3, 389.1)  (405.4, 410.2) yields 1.26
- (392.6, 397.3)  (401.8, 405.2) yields 1.45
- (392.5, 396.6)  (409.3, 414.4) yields 1.37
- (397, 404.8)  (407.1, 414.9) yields 1.04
